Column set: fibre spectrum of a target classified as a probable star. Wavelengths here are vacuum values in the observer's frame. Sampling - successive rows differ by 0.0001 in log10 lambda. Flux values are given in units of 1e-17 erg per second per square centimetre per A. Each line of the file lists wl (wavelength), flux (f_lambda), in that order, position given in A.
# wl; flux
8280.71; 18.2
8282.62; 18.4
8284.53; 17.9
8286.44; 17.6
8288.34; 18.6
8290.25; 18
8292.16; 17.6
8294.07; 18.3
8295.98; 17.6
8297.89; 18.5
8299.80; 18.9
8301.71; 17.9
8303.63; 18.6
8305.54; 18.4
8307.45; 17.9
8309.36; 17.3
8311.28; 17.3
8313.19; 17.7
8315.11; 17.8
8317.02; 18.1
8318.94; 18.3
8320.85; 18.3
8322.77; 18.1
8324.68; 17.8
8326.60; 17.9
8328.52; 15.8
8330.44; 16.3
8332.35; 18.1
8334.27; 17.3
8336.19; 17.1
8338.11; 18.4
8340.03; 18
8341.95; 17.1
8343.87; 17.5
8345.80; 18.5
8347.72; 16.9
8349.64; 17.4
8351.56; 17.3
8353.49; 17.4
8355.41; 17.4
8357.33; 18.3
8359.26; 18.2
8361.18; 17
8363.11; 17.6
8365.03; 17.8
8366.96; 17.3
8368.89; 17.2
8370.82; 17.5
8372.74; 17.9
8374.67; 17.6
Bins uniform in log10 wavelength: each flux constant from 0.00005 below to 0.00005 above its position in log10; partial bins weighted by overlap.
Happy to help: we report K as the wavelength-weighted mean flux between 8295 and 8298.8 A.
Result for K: 18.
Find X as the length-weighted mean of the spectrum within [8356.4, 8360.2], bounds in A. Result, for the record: 18.2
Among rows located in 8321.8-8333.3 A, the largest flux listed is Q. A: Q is 18.1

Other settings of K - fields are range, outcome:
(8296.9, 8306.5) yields 18.5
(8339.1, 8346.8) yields 17.8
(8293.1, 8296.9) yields 17.9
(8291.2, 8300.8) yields 18.2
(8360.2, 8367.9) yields 17.4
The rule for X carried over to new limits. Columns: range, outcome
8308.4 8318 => 17.6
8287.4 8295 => 18.1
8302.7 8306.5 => 18.5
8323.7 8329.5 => 17.2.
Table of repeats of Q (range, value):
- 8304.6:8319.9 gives 18.4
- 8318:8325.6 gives 18.3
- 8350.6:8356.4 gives 17.4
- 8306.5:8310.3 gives 17.9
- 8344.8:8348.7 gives 18.5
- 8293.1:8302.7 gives 18.9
